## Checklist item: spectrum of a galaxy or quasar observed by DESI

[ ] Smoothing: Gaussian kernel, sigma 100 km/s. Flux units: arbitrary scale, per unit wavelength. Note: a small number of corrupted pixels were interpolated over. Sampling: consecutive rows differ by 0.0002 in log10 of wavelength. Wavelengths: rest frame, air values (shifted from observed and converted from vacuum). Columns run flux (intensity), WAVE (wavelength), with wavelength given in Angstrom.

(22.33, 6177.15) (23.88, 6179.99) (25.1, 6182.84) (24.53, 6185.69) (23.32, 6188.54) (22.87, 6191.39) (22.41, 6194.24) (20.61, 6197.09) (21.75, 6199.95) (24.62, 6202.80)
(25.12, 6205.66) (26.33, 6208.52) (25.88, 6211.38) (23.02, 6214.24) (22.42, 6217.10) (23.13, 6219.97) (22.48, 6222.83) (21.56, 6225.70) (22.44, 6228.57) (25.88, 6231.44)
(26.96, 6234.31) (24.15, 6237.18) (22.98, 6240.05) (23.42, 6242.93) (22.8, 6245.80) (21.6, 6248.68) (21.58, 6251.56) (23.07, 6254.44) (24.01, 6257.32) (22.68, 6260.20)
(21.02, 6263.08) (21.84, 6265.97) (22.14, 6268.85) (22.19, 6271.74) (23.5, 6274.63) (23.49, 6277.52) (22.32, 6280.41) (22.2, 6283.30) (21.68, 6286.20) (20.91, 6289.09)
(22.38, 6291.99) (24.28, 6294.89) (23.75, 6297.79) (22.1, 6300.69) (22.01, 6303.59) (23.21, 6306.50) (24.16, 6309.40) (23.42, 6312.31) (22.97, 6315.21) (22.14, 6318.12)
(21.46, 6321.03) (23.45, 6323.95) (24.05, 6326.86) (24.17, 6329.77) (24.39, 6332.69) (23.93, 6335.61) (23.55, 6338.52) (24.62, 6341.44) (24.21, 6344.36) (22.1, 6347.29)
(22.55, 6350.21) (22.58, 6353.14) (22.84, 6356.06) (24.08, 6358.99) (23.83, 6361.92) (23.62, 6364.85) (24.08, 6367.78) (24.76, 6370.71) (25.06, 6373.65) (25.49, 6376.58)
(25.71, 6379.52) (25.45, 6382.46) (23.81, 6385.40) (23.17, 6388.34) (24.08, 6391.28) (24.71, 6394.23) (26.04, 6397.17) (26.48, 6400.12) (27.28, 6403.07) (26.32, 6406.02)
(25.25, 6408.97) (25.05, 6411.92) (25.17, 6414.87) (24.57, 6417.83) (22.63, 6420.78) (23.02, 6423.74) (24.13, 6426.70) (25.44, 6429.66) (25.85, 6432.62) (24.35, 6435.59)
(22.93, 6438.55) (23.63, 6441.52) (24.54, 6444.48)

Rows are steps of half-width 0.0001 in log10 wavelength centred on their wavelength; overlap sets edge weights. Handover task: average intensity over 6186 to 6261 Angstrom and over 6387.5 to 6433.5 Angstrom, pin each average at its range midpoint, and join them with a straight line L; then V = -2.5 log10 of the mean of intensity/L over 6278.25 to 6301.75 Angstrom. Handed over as 0.07 mag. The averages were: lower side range 23.4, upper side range 25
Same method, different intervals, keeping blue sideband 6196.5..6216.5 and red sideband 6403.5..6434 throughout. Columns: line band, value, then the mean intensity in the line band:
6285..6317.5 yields 0.07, 22.8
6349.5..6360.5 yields 0.07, 23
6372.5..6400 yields -0.01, 24.9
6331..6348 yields 0.03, 23.9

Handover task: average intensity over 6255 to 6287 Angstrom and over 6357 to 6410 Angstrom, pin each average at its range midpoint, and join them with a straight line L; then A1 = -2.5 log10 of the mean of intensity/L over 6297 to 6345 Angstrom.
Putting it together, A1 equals 0.01 mag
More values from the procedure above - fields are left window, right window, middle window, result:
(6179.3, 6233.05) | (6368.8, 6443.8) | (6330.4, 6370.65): 0.04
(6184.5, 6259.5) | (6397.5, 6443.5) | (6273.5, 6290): 0.07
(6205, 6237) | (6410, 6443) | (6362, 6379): -0.02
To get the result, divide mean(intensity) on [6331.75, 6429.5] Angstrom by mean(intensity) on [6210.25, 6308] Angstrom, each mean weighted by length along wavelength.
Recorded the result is 1.07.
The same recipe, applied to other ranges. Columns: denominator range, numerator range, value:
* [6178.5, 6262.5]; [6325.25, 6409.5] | 1.04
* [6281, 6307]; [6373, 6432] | 1.11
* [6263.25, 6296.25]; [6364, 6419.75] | 1.12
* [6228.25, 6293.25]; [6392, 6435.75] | 1.10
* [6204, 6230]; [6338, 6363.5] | 0.99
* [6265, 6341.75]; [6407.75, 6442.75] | 1.06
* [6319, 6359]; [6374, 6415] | 1.08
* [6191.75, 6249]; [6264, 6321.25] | 0.96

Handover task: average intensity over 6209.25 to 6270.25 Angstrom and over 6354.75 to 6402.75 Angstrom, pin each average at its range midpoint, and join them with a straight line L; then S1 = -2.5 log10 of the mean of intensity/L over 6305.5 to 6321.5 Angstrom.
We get 0.04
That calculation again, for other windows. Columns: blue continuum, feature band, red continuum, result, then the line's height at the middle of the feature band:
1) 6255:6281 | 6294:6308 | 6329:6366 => 0.00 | 23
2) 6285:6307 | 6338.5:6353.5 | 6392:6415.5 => 0.03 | 24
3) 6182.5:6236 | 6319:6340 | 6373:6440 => 0.04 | 24.4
